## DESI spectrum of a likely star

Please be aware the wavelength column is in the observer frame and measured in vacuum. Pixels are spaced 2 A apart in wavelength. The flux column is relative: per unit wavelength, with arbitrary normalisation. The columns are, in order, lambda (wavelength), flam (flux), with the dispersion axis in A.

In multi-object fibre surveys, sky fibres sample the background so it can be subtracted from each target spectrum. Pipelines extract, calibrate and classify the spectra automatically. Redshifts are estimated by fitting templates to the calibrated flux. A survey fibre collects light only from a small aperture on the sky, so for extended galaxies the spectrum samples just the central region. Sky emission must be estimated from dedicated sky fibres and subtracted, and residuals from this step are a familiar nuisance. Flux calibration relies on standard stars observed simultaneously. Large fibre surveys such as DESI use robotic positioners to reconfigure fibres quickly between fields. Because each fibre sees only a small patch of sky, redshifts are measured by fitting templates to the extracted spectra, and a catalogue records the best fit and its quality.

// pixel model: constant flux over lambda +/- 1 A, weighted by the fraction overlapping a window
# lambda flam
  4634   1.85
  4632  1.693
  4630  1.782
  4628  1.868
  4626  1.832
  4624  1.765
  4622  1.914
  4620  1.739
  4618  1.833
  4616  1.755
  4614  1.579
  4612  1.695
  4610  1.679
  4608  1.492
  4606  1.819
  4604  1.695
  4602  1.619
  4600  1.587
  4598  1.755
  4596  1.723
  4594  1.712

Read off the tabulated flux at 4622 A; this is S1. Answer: 1.914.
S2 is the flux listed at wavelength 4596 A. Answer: 1.723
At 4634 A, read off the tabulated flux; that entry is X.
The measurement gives 1.85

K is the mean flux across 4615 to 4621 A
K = 1.78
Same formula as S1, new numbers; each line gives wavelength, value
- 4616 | 1.755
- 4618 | 1.833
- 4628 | 1.868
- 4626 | 1.832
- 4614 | 1.579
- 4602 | 1.619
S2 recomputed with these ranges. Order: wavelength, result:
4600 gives 1.587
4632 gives 1.693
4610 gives 1.679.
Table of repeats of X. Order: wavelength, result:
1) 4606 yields 1.819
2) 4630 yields 1.782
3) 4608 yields 1.492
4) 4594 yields 1.712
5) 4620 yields 1.739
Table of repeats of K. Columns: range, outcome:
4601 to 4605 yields 1.66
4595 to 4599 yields 1.74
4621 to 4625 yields 1.84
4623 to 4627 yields 1.8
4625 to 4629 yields 1.85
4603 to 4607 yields 1.76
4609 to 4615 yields 1.65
